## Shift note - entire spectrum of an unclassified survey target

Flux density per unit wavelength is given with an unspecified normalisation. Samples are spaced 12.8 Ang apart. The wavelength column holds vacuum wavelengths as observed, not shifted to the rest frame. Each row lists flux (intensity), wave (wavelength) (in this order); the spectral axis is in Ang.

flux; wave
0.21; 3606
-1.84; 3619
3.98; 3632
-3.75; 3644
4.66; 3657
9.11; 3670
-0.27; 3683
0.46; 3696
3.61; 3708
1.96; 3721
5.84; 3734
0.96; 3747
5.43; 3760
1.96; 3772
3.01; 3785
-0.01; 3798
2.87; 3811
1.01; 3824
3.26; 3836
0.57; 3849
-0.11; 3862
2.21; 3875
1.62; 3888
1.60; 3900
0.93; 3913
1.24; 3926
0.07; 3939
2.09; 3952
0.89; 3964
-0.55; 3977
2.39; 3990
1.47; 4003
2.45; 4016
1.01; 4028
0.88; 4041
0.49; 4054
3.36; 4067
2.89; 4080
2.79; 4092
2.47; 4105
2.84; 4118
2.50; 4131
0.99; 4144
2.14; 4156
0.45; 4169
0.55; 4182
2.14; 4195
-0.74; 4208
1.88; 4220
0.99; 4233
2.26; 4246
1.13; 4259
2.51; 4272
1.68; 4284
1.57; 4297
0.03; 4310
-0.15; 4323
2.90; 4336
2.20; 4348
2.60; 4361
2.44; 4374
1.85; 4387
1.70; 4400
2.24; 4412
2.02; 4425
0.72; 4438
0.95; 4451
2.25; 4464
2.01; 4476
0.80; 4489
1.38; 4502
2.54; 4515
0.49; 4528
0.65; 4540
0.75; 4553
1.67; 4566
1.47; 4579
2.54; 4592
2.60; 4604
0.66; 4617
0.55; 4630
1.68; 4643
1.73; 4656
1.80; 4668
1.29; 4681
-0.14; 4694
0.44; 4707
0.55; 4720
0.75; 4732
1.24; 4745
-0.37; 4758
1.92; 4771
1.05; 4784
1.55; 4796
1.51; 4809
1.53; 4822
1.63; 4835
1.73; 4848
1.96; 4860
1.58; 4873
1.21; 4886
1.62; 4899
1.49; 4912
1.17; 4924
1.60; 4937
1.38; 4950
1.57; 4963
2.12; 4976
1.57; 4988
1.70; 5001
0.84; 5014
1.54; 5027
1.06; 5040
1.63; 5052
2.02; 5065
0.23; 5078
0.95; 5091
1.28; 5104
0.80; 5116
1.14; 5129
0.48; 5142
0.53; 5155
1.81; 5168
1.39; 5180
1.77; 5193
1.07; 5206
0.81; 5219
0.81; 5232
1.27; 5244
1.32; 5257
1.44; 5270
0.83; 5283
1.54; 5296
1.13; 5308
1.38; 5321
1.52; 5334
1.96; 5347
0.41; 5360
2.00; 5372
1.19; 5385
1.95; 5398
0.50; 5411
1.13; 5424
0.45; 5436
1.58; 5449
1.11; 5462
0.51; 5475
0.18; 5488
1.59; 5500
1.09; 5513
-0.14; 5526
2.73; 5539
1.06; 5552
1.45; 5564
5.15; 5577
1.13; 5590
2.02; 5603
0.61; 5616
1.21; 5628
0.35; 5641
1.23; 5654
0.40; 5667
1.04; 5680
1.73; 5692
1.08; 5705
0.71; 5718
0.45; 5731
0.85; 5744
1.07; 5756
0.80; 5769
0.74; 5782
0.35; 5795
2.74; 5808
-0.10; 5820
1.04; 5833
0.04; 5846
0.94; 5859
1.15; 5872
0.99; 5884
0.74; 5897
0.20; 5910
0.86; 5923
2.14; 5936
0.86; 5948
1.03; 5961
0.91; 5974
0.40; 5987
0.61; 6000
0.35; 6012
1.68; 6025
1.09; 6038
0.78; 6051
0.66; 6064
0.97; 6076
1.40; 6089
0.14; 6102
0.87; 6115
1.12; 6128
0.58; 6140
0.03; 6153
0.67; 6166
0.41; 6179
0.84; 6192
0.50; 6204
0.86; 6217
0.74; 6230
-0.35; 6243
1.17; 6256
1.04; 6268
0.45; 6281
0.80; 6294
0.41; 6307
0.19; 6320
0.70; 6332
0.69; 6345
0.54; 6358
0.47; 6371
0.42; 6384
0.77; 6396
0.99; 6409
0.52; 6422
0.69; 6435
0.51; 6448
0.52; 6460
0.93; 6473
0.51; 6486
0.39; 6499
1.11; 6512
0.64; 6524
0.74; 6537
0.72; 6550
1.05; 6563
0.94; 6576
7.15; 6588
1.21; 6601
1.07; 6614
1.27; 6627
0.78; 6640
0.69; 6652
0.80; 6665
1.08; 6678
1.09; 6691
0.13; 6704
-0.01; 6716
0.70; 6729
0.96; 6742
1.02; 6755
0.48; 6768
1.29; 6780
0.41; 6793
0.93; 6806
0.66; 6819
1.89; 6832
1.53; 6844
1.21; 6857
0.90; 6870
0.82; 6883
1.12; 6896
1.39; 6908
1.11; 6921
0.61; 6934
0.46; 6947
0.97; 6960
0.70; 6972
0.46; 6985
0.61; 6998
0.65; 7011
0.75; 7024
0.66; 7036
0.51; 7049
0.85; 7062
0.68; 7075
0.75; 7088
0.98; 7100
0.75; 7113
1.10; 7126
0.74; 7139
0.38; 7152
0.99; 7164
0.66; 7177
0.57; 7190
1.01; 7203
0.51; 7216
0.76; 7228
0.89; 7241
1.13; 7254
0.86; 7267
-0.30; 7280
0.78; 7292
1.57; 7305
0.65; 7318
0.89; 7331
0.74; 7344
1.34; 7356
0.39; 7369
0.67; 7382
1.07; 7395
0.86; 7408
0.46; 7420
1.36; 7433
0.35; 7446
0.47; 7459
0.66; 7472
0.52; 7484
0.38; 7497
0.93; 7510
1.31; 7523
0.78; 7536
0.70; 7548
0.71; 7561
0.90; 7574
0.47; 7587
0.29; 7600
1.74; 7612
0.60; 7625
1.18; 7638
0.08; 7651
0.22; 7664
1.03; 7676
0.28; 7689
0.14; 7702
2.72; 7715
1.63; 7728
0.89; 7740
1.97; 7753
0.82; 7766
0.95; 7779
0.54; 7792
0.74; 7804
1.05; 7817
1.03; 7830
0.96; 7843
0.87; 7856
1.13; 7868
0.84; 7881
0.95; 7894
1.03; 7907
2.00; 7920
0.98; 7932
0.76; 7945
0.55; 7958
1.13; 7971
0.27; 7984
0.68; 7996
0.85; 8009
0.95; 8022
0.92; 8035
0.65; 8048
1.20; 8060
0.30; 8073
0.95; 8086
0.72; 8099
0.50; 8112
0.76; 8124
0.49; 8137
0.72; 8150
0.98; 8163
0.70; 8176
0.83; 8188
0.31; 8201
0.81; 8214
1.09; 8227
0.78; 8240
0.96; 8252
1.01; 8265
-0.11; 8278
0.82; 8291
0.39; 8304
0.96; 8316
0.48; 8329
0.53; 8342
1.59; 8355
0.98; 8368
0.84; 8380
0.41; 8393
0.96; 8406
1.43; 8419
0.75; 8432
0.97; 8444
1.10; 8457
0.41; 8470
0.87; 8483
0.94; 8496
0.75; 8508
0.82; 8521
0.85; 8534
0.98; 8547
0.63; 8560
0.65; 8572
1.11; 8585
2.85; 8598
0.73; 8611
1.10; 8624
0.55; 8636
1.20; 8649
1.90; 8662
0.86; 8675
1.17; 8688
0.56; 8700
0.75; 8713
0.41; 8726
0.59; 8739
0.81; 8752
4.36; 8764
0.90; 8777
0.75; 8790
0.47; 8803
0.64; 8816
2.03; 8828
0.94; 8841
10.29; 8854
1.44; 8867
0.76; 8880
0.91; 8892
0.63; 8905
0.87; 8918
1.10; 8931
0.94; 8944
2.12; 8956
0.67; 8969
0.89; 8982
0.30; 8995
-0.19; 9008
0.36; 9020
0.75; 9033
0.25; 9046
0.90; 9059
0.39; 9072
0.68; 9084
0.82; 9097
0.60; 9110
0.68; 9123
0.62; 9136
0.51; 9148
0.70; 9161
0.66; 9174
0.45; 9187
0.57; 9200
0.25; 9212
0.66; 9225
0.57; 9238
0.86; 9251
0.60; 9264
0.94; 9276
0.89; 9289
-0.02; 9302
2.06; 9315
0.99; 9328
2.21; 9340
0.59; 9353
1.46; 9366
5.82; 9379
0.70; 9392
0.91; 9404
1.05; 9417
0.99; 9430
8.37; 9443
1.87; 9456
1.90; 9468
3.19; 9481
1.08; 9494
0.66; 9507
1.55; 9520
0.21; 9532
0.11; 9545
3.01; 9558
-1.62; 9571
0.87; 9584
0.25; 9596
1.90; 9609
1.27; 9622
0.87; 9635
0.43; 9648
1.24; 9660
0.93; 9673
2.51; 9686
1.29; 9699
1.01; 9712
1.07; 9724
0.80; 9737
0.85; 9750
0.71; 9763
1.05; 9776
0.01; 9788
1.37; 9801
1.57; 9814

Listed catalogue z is 0.77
